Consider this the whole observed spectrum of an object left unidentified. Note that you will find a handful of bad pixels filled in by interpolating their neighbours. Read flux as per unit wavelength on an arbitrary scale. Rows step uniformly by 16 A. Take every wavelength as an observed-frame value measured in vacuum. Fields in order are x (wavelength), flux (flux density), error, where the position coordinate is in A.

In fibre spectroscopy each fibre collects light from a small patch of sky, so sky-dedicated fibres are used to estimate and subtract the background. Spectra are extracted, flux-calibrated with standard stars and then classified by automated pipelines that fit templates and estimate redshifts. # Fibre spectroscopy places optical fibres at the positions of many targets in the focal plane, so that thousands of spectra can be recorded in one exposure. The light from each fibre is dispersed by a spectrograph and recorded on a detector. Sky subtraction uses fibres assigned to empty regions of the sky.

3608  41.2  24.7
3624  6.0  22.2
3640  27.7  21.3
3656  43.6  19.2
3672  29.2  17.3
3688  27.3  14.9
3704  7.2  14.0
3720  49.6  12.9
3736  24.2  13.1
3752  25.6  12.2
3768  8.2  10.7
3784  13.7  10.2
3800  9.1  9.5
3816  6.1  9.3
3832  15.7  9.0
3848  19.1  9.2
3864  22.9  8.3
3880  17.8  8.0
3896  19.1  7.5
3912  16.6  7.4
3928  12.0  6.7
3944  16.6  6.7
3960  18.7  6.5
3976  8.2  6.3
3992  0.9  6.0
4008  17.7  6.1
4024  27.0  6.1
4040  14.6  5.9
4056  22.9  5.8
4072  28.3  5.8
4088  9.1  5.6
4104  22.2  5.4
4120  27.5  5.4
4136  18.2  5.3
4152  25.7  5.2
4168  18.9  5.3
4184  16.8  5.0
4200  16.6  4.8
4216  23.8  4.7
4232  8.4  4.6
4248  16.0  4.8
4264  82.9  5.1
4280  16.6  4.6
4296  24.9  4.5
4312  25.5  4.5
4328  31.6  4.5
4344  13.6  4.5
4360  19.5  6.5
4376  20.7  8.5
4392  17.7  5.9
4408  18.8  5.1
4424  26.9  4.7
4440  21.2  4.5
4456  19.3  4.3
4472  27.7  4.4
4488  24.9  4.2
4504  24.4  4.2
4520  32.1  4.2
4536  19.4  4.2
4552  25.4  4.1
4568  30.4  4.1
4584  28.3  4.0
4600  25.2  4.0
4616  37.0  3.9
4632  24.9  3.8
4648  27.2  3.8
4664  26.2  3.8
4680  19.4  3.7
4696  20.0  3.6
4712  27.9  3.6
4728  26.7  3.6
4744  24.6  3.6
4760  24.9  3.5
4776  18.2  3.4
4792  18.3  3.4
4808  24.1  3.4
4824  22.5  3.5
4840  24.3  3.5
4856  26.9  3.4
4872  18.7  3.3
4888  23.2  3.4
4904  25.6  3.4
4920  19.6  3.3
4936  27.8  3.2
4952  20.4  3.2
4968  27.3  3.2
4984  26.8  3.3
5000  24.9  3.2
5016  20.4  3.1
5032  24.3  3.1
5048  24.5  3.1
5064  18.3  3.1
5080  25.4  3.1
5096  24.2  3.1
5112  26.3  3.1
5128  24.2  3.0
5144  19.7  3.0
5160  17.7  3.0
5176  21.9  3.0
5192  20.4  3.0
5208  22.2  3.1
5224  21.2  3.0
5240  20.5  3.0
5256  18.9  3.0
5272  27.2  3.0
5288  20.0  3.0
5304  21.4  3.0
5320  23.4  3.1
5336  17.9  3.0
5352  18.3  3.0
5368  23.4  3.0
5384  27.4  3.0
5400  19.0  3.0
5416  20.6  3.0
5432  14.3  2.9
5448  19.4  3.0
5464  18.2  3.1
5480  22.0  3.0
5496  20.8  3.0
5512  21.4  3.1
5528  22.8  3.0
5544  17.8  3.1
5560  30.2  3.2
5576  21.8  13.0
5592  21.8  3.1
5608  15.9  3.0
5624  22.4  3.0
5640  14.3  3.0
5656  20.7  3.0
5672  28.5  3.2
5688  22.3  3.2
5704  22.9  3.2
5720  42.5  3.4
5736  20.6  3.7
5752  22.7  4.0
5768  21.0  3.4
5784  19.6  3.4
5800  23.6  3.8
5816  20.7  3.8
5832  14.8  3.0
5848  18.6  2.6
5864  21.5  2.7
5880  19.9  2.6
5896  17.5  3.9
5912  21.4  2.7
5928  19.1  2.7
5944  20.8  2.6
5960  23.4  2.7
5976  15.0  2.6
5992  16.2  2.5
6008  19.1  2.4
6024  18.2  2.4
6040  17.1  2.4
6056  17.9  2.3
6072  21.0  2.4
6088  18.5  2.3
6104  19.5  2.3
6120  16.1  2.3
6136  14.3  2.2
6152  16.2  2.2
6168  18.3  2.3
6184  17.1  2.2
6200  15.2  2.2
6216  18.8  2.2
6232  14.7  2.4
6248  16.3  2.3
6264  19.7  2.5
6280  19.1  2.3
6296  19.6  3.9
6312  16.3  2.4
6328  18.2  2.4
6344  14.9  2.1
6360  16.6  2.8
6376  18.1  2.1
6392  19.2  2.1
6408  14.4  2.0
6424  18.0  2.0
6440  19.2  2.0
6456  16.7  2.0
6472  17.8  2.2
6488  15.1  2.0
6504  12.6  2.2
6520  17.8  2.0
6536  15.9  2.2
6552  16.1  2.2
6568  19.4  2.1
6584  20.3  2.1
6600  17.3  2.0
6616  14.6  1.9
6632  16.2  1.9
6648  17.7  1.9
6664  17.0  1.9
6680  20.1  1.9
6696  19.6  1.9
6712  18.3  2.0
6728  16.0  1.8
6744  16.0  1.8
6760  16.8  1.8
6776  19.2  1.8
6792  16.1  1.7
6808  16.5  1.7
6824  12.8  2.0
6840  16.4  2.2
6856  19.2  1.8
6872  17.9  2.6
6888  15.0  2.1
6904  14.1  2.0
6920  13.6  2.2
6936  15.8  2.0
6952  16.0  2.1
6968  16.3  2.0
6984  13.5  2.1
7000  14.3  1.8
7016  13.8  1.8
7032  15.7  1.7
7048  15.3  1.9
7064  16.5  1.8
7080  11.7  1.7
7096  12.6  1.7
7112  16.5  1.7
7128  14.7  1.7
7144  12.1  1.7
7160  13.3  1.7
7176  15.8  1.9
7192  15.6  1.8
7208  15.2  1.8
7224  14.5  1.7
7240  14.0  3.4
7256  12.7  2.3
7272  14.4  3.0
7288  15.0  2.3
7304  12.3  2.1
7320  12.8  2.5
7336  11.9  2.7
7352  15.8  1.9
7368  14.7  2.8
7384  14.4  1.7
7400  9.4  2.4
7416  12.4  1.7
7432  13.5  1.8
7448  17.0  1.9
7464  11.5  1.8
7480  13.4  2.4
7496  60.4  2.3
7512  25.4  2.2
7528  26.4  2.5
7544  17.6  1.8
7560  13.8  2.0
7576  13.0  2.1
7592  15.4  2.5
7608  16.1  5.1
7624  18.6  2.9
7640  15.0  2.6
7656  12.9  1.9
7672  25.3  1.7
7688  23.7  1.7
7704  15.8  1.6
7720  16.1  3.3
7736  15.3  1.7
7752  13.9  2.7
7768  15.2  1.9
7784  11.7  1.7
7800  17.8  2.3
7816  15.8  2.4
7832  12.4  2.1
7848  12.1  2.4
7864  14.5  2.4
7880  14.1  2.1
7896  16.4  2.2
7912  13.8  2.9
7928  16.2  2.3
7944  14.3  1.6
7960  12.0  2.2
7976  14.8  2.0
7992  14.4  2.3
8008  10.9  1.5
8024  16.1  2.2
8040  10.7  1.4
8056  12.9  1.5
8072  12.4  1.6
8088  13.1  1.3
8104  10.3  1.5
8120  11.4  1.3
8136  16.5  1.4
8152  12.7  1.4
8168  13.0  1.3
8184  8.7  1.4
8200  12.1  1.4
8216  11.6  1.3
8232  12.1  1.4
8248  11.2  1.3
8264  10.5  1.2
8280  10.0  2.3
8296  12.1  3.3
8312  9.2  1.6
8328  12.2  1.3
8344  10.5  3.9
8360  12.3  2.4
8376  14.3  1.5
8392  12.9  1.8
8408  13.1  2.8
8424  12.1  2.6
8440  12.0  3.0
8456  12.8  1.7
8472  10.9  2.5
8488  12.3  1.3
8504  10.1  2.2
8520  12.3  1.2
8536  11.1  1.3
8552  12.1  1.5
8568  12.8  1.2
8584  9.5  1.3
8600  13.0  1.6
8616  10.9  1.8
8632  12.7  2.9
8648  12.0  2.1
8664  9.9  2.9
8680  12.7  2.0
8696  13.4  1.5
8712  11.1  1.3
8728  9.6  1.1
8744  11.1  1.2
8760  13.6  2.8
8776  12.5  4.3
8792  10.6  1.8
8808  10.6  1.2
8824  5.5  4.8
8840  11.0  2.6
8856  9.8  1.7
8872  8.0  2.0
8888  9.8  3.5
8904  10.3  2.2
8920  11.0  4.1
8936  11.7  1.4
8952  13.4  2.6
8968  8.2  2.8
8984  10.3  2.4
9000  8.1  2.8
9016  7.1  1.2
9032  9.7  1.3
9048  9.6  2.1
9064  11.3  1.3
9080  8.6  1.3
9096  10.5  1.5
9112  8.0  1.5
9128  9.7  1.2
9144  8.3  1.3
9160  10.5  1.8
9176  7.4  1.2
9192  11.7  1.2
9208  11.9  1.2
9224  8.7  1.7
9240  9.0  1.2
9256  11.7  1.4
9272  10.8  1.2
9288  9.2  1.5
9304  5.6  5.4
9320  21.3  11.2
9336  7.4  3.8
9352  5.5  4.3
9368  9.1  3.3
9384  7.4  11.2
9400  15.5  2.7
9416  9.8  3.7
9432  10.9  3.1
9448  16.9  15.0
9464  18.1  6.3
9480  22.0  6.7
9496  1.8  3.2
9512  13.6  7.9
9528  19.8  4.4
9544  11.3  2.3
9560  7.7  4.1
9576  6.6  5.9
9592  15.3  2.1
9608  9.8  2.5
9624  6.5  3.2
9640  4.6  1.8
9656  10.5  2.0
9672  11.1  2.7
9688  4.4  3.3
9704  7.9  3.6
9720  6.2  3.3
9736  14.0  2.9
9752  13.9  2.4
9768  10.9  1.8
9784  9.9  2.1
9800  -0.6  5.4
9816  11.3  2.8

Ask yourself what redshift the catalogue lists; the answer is 0.14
